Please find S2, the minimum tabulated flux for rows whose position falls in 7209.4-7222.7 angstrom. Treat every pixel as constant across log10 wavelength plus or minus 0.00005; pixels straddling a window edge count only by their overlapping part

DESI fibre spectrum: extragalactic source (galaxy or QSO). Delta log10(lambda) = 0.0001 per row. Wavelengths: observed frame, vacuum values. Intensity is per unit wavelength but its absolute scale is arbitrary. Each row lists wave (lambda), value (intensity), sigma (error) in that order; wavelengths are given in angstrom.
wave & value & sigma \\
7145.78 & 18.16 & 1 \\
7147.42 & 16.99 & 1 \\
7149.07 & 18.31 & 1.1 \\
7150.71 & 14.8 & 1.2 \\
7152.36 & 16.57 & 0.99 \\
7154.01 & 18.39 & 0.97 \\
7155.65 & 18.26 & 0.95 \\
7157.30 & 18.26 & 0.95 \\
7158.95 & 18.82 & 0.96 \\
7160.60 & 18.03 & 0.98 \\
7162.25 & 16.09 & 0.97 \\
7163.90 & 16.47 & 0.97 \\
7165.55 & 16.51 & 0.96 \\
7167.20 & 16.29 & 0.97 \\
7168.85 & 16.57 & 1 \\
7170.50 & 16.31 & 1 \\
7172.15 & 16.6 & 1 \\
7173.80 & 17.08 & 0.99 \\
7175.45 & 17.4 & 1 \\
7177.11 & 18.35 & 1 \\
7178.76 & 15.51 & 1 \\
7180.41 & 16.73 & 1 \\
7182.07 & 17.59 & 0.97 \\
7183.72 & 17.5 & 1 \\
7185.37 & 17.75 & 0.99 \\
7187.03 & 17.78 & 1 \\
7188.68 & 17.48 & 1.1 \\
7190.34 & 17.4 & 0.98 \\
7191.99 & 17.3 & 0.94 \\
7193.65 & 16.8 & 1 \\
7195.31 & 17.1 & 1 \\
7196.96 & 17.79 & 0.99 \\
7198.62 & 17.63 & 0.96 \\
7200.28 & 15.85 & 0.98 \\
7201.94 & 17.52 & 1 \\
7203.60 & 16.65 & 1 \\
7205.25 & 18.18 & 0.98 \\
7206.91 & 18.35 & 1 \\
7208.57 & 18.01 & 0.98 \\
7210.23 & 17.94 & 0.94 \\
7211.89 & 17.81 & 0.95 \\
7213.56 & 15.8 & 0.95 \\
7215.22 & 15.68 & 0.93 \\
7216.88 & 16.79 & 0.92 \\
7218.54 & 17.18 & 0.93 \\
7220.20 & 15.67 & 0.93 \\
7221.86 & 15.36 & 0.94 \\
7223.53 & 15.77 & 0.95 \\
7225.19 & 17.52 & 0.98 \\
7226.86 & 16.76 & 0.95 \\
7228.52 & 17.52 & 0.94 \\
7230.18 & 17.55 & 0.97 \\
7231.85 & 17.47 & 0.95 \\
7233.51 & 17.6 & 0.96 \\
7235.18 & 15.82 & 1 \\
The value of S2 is 15.36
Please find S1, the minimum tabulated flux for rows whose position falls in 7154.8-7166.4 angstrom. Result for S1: 16.09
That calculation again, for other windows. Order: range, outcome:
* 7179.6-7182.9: 16.73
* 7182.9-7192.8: 17.3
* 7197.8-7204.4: 15.85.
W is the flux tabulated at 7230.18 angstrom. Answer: 17.55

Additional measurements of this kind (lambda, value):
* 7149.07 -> 18.31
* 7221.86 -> 15.36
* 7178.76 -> 15.51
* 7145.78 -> 18.16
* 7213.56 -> 15.8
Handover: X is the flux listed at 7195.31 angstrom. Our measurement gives 17.1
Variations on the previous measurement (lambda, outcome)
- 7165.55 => 16.51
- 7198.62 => 17.63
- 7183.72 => 17.5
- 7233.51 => 17.6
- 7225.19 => 17.52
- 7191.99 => 17.3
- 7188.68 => 17.48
